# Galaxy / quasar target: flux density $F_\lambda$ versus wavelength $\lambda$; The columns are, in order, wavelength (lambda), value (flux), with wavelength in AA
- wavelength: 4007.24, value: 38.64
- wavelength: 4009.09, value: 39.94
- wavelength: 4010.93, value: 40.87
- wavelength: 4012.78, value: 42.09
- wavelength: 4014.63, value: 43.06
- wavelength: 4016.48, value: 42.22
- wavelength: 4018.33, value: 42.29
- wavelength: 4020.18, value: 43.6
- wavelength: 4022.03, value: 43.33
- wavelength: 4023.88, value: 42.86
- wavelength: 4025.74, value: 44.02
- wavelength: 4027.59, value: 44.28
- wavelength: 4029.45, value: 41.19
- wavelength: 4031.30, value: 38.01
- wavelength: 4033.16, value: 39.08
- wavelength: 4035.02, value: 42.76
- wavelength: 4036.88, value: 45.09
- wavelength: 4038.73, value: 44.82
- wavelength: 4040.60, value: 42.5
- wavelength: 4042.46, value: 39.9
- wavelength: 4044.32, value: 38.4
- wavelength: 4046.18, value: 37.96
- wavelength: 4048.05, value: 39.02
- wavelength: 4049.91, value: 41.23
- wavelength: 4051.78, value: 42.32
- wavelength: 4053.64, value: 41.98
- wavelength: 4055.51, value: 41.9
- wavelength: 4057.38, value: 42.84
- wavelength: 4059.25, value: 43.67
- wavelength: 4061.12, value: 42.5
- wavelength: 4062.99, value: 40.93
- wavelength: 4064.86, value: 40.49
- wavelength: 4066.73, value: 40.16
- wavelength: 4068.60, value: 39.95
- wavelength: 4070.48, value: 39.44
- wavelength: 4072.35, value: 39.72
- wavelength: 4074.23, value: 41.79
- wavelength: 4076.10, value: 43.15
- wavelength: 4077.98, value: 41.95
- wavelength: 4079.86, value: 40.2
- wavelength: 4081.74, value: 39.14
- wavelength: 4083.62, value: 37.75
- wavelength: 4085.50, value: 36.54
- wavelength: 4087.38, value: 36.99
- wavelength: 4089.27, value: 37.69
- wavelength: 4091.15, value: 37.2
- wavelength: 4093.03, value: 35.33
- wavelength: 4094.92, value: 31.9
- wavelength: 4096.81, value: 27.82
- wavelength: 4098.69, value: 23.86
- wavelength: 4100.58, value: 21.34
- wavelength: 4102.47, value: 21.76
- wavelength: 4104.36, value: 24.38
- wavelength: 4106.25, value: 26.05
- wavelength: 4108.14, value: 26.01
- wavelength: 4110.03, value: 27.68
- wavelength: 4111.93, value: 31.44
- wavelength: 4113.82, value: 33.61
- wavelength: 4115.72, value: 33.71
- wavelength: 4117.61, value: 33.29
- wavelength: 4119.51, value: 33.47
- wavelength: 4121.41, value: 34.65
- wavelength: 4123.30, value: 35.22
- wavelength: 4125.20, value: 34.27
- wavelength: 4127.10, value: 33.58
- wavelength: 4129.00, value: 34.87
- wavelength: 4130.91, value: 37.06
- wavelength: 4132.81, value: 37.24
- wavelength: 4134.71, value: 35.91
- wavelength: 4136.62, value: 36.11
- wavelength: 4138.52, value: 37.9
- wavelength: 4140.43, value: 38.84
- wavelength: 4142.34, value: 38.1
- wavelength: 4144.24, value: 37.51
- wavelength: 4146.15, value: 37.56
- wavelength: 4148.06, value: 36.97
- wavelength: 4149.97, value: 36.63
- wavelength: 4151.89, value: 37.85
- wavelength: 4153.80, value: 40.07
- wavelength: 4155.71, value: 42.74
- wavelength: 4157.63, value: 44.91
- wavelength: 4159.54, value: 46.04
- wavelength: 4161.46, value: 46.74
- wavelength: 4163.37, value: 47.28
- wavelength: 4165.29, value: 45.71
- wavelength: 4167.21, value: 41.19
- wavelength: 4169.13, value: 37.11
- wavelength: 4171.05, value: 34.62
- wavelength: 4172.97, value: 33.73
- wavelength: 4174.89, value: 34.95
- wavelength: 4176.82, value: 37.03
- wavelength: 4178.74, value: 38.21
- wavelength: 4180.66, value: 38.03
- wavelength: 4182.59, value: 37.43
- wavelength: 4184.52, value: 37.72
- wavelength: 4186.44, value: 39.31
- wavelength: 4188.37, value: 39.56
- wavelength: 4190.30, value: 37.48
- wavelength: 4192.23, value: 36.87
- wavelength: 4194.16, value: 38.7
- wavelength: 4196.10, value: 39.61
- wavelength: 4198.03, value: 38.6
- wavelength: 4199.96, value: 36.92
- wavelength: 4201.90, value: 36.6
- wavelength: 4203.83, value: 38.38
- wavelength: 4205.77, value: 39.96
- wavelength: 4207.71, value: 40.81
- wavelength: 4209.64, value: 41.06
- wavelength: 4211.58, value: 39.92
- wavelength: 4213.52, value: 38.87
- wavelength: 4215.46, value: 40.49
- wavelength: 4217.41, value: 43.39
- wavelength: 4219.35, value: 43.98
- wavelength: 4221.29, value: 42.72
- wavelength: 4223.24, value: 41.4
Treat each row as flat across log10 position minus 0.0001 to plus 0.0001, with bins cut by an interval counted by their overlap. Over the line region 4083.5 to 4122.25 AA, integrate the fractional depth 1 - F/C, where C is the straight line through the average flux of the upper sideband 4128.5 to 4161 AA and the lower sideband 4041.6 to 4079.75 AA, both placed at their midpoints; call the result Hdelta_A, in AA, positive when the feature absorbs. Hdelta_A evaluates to 8.7 AA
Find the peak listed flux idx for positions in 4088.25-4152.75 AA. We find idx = 38.84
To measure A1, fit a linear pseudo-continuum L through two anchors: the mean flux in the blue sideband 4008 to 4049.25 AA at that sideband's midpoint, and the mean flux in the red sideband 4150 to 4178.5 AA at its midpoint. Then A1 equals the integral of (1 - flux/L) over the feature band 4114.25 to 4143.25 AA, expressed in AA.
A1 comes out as 3.7 AA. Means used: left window 41.7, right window 40.5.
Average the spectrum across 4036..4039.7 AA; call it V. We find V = 44.9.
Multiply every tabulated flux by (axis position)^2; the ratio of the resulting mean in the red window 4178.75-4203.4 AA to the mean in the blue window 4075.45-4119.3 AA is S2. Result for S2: 1.23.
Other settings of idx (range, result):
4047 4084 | 43.67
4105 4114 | 33.61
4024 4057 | 45.09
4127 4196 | 47.28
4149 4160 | 46.04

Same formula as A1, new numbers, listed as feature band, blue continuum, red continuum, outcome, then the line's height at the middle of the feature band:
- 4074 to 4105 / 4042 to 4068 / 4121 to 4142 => 3.9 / 38.8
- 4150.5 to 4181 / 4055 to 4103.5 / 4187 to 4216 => -1.6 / 38.4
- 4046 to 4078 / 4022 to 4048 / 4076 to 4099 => -2.0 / 38.8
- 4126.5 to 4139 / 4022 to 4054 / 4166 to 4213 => 1.0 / 39.4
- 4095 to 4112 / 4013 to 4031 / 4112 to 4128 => 4.7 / 35.4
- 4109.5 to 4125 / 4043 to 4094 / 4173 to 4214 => 2.5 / 39.3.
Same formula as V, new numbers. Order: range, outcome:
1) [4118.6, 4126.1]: 34.4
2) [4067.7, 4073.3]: 39.7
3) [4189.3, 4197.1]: 38.2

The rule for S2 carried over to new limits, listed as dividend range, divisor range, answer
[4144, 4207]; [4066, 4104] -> 1.15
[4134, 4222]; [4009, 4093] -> 1.02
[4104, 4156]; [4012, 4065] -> 0.87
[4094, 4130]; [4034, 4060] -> 0.74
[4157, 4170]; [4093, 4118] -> 1.62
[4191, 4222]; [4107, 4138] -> 1.23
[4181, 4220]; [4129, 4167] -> 1.01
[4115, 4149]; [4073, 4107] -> 1.09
